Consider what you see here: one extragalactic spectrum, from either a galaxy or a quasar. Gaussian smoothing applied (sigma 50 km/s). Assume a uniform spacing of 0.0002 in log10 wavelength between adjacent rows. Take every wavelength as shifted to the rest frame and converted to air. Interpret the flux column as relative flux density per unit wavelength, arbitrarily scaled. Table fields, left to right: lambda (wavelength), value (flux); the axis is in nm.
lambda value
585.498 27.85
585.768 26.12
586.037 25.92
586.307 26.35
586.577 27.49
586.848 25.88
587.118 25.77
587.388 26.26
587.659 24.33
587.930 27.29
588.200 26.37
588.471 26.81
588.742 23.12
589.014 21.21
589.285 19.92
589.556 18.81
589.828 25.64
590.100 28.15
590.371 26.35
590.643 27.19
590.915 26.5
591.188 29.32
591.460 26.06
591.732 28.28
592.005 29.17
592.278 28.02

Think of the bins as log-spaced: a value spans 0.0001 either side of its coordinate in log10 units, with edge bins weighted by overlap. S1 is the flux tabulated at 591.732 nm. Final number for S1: 28.28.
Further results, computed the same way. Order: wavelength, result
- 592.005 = 29.17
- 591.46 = 26.06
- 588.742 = 23.12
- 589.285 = 19.92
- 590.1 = 28.15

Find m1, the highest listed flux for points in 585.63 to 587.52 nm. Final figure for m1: 27.49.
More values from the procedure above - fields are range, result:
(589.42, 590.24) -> 28.15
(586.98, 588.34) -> 27.29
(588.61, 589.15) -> 23.12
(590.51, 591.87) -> 29.32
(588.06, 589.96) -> 26.81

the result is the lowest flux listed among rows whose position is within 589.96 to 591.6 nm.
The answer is 26.06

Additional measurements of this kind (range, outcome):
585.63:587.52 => 25.77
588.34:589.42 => 19.92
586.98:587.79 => 24.33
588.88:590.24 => 18.81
